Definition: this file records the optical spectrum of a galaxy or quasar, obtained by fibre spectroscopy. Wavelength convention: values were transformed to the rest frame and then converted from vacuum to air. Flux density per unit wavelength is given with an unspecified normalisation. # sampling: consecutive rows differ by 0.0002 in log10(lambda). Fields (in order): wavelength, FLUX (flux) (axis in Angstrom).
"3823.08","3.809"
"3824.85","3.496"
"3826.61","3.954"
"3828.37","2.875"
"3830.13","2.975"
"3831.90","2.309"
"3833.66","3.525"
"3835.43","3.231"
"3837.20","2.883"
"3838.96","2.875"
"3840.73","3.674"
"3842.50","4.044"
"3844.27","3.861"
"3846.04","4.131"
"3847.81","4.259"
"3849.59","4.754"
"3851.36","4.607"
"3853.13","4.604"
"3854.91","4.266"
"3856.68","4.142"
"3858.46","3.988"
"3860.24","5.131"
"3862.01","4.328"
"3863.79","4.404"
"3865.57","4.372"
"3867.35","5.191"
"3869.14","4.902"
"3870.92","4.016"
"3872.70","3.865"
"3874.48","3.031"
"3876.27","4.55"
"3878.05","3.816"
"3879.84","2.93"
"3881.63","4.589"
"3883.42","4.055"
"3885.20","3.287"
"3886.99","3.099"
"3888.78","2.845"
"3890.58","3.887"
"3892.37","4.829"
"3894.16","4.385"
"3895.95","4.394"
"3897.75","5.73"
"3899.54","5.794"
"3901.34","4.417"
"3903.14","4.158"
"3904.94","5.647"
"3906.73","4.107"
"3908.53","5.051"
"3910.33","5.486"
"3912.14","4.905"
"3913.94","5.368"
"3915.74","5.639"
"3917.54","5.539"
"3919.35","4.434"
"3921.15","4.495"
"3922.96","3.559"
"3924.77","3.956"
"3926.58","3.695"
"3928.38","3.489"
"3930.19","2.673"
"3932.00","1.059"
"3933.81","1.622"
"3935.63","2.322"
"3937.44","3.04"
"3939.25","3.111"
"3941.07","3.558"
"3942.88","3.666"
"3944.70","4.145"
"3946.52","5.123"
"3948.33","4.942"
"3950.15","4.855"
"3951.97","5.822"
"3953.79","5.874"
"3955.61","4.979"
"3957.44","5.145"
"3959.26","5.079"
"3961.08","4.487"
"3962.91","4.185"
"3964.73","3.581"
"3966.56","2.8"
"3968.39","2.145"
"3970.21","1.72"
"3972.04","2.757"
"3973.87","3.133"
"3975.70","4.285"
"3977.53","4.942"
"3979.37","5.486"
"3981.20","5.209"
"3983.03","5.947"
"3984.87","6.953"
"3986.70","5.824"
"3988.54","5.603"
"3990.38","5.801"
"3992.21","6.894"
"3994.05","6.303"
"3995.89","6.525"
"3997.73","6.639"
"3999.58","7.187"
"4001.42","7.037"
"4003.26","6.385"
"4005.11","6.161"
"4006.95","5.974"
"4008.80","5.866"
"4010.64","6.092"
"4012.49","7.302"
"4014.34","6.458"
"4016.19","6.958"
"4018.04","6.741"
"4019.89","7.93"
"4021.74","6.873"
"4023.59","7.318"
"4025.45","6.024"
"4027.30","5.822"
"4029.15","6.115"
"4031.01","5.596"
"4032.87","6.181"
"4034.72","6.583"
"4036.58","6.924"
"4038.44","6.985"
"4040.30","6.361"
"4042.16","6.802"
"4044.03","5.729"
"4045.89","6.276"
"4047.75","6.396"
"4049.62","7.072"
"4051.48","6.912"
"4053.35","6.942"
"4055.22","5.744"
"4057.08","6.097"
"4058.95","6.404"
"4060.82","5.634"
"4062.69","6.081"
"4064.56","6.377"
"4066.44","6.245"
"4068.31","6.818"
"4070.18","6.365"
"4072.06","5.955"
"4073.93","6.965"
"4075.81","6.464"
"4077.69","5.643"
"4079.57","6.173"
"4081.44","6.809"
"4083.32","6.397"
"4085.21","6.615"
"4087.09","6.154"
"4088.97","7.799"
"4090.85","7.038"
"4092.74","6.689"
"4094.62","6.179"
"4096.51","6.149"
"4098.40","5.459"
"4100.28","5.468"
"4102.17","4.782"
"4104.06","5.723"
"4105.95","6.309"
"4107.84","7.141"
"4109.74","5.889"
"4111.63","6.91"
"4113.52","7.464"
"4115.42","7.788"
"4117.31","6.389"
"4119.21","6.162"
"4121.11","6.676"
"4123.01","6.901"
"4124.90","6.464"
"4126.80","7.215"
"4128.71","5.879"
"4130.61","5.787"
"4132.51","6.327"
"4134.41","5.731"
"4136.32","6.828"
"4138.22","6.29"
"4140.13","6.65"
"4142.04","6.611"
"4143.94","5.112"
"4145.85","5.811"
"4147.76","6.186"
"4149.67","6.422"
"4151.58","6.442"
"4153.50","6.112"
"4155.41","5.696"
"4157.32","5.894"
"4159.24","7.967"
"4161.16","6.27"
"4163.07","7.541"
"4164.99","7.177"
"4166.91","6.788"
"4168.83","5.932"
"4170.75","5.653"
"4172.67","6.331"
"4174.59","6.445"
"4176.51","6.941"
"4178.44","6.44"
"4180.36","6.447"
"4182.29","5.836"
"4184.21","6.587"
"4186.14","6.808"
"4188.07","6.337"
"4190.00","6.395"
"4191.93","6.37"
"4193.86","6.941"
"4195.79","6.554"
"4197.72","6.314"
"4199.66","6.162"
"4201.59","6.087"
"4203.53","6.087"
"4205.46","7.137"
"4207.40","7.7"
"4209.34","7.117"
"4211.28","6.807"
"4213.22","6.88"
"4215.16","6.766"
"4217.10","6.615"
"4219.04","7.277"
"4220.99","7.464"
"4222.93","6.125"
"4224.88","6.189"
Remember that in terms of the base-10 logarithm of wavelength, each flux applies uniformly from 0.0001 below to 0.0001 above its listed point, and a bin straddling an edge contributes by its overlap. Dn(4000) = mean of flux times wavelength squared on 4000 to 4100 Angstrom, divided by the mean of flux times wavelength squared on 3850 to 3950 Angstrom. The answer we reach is 1.7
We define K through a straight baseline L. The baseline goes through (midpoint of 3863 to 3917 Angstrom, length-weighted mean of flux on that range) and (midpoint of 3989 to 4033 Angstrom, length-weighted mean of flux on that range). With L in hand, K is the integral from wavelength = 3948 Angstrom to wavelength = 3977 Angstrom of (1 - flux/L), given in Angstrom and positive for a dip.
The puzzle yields 7.9 Angstrom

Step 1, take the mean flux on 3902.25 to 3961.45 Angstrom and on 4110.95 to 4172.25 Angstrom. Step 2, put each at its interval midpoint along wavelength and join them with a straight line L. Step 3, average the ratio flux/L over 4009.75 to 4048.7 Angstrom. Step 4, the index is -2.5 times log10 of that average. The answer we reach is -0.232 mag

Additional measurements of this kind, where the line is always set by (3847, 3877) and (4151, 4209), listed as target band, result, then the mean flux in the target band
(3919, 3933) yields 0.38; 3.37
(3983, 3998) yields -0.20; 6.28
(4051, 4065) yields -0.10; 6.25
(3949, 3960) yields -0.06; 5.29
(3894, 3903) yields -0.07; 4.92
